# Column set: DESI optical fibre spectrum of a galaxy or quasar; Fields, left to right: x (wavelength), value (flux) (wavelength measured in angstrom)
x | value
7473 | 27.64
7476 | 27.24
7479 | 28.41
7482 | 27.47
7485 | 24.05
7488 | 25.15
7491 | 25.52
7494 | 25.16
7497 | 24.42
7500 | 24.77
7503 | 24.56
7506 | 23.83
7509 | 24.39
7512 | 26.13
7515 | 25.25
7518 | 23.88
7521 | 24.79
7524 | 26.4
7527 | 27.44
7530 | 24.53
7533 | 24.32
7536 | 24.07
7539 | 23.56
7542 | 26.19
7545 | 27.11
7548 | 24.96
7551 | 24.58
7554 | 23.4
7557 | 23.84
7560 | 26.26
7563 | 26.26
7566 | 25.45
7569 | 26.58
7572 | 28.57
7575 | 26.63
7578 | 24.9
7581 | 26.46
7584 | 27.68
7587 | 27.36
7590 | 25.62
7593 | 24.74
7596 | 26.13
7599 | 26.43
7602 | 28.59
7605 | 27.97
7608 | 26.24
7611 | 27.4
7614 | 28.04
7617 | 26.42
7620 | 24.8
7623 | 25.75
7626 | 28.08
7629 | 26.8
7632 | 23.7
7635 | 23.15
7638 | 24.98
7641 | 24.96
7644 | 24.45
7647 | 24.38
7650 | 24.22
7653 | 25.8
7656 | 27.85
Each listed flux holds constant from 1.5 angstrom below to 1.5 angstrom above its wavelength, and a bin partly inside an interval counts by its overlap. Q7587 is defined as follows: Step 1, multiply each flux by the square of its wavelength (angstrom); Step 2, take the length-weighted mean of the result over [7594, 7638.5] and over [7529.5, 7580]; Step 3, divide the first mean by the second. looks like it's 1.05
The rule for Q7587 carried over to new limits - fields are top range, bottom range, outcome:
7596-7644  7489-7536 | 1.08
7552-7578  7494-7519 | 1.06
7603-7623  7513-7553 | 1.09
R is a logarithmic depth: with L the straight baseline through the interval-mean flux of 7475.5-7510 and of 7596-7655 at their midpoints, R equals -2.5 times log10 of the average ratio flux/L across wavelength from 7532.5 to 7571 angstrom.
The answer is 0.02 mag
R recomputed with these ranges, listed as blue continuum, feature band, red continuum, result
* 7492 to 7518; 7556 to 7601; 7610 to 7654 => -0.04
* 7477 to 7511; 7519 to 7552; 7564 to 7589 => 0.03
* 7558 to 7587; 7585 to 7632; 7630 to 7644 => -0.06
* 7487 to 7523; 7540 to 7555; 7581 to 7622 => 0.02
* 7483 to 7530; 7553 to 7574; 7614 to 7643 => -0.02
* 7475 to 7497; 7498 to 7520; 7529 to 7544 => 0.03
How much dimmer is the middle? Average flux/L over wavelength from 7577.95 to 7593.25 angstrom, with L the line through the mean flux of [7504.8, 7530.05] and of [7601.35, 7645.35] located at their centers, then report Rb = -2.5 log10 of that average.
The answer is -0.02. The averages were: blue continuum 25.2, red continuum 26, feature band 26.4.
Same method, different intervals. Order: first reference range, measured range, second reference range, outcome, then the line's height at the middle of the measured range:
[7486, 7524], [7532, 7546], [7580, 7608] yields 0.03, 25.6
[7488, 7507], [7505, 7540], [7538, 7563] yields 0.00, 24.9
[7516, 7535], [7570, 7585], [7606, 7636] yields -0.05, 25.7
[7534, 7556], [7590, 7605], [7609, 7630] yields -0.01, 26.2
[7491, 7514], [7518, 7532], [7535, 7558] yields -0.03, 24.8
